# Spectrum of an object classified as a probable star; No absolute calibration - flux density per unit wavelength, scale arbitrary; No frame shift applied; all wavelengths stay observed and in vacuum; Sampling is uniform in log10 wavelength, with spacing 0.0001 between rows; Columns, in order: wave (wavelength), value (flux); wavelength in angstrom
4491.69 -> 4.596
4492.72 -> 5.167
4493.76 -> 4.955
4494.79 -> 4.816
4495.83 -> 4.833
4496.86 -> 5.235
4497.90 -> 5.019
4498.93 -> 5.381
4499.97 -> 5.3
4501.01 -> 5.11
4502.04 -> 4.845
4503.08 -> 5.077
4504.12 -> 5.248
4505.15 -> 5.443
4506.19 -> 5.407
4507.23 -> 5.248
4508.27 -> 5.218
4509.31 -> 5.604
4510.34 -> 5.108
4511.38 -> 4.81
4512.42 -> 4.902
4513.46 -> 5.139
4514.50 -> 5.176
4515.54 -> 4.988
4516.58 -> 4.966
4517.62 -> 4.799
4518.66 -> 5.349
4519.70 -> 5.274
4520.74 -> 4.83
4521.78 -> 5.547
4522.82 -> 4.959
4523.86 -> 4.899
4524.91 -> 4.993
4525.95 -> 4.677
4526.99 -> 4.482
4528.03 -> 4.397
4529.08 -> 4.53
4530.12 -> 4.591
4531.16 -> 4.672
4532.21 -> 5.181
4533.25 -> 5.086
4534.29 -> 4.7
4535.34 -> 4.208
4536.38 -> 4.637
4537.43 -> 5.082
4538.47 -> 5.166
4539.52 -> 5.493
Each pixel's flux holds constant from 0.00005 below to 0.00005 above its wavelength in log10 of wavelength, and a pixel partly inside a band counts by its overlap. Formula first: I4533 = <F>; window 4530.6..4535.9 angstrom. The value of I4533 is 4.77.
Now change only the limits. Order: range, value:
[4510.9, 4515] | 5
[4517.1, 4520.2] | 5.14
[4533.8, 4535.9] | 4.45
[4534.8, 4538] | 4.65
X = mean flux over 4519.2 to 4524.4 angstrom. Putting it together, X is 5.1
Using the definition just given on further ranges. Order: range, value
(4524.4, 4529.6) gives 4.62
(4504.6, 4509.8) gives 5.38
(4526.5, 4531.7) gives 4.53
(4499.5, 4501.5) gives 5.19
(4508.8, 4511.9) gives 5.18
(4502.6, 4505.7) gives 5.26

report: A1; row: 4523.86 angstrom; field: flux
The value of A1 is 4.899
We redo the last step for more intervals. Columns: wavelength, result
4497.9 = 5.019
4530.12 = 4.591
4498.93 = 5.381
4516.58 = 4.966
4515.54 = 4.988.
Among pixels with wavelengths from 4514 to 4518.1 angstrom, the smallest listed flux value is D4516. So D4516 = 4.799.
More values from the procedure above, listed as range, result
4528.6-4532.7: 4.53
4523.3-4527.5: 4.482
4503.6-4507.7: 5.248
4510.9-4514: 4.81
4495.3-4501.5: 4.833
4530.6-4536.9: 4.208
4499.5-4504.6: 4.845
